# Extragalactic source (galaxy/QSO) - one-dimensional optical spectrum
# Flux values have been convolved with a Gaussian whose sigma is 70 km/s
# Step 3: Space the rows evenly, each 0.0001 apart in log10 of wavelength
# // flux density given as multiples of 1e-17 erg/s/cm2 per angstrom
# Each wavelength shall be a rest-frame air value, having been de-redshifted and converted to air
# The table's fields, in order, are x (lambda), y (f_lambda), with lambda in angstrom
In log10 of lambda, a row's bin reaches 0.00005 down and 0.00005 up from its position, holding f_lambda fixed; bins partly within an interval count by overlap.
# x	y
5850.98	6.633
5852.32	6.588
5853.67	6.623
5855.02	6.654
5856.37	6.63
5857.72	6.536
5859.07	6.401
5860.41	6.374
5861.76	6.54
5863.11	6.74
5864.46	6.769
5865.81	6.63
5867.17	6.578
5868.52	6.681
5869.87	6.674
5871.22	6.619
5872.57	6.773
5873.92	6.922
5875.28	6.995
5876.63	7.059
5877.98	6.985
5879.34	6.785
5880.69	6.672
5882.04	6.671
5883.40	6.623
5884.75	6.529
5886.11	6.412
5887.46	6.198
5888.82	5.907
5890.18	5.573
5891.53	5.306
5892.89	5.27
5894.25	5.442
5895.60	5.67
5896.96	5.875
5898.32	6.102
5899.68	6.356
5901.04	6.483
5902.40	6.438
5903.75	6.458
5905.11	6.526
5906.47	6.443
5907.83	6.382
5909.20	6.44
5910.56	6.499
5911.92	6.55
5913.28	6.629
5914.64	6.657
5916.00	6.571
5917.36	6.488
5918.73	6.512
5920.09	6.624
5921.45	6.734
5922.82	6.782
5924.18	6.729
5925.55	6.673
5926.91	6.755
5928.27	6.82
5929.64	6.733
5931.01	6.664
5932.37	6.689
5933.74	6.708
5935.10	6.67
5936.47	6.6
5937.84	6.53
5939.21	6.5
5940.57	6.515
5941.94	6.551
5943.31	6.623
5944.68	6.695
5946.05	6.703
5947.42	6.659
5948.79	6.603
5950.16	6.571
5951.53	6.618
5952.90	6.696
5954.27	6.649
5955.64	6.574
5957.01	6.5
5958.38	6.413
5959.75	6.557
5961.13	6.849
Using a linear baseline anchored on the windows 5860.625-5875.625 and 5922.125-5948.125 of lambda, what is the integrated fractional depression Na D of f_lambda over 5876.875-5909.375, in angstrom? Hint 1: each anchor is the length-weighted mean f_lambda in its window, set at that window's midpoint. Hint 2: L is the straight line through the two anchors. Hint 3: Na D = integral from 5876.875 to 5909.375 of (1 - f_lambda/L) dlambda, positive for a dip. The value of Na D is 2.2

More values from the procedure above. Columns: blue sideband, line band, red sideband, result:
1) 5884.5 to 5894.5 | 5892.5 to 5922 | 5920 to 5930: -0.3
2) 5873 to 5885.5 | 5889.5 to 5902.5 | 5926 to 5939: 1.8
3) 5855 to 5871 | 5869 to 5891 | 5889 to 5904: -1.2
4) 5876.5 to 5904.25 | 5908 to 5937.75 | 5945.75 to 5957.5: -1.0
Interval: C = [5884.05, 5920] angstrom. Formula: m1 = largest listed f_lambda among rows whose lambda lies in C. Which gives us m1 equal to 6.657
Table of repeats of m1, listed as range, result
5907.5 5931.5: 6.82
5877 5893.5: 6.985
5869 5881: 7.059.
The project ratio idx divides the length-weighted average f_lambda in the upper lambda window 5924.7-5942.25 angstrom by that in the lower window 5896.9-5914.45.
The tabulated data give 1.0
